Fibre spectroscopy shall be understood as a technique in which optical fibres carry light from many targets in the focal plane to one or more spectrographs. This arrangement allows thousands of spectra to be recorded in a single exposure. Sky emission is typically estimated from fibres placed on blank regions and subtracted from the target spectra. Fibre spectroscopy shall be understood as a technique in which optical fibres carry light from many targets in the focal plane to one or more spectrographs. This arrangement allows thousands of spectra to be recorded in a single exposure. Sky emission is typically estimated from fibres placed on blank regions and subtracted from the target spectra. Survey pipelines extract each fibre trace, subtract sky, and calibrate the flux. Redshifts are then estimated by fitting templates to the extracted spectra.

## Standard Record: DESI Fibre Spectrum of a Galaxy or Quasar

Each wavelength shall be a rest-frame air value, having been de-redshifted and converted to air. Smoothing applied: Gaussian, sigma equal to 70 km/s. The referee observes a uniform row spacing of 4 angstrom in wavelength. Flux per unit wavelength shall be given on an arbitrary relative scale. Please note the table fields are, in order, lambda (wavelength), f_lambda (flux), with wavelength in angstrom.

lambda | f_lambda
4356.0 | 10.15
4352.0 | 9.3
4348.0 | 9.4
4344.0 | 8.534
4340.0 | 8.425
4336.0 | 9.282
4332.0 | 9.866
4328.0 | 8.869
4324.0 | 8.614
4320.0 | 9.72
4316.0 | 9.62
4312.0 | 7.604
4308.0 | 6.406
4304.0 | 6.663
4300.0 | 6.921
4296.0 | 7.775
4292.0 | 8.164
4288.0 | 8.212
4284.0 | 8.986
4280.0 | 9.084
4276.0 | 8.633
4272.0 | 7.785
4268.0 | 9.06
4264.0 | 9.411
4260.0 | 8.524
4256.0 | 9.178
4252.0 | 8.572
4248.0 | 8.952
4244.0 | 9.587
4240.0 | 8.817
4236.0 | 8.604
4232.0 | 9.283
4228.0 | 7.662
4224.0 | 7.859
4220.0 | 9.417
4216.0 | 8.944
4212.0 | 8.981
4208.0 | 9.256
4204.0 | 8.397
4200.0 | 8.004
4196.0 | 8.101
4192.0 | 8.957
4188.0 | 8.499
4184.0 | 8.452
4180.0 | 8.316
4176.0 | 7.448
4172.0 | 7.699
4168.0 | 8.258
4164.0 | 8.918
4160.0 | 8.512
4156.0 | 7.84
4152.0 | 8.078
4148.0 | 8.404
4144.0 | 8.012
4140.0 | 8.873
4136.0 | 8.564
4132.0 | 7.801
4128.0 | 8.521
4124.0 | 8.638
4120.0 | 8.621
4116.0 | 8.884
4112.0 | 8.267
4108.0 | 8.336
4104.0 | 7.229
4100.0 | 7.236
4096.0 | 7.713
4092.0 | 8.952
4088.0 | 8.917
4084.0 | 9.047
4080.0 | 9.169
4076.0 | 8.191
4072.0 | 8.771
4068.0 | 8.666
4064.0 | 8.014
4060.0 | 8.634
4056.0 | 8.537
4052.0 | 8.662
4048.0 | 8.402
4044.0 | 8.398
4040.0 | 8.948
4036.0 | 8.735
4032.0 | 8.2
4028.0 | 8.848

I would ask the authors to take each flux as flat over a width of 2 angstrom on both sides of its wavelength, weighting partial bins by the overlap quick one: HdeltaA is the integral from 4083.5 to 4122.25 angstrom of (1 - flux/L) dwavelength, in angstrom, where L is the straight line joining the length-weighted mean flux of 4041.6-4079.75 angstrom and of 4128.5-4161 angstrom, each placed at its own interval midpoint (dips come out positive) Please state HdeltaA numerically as 0.4 angstrom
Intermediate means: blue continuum 8.51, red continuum 8.26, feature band 8.29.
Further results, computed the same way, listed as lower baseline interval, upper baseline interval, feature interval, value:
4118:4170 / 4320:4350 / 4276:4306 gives 3.0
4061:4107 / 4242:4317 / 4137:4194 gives 0.3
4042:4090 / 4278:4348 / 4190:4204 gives 0.3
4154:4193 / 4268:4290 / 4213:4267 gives -2.3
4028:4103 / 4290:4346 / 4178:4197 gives -0.2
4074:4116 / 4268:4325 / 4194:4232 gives -1.4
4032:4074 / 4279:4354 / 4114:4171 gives 0.8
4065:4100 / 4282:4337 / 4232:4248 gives -1.2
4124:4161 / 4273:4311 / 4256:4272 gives -1.9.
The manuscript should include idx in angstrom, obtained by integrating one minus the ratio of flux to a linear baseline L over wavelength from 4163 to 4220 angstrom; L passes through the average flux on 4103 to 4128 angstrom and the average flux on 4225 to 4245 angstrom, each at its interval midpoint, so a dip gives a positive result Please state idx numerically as 0.8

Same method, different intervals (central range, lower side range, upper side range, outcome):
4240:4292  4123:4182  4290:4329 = -4.7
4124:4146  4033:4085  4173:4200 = 0.0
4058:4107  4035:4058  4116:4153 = 0.9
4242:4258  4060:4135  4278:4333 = -1.4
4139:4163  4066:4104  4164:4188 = -0.2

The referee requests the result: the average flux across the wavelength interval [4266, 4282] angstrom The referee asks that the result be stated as 8.64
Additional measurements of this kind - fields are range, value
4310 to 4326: 8.89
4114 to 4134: 8.49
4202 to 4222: 9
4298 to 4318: 7.44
